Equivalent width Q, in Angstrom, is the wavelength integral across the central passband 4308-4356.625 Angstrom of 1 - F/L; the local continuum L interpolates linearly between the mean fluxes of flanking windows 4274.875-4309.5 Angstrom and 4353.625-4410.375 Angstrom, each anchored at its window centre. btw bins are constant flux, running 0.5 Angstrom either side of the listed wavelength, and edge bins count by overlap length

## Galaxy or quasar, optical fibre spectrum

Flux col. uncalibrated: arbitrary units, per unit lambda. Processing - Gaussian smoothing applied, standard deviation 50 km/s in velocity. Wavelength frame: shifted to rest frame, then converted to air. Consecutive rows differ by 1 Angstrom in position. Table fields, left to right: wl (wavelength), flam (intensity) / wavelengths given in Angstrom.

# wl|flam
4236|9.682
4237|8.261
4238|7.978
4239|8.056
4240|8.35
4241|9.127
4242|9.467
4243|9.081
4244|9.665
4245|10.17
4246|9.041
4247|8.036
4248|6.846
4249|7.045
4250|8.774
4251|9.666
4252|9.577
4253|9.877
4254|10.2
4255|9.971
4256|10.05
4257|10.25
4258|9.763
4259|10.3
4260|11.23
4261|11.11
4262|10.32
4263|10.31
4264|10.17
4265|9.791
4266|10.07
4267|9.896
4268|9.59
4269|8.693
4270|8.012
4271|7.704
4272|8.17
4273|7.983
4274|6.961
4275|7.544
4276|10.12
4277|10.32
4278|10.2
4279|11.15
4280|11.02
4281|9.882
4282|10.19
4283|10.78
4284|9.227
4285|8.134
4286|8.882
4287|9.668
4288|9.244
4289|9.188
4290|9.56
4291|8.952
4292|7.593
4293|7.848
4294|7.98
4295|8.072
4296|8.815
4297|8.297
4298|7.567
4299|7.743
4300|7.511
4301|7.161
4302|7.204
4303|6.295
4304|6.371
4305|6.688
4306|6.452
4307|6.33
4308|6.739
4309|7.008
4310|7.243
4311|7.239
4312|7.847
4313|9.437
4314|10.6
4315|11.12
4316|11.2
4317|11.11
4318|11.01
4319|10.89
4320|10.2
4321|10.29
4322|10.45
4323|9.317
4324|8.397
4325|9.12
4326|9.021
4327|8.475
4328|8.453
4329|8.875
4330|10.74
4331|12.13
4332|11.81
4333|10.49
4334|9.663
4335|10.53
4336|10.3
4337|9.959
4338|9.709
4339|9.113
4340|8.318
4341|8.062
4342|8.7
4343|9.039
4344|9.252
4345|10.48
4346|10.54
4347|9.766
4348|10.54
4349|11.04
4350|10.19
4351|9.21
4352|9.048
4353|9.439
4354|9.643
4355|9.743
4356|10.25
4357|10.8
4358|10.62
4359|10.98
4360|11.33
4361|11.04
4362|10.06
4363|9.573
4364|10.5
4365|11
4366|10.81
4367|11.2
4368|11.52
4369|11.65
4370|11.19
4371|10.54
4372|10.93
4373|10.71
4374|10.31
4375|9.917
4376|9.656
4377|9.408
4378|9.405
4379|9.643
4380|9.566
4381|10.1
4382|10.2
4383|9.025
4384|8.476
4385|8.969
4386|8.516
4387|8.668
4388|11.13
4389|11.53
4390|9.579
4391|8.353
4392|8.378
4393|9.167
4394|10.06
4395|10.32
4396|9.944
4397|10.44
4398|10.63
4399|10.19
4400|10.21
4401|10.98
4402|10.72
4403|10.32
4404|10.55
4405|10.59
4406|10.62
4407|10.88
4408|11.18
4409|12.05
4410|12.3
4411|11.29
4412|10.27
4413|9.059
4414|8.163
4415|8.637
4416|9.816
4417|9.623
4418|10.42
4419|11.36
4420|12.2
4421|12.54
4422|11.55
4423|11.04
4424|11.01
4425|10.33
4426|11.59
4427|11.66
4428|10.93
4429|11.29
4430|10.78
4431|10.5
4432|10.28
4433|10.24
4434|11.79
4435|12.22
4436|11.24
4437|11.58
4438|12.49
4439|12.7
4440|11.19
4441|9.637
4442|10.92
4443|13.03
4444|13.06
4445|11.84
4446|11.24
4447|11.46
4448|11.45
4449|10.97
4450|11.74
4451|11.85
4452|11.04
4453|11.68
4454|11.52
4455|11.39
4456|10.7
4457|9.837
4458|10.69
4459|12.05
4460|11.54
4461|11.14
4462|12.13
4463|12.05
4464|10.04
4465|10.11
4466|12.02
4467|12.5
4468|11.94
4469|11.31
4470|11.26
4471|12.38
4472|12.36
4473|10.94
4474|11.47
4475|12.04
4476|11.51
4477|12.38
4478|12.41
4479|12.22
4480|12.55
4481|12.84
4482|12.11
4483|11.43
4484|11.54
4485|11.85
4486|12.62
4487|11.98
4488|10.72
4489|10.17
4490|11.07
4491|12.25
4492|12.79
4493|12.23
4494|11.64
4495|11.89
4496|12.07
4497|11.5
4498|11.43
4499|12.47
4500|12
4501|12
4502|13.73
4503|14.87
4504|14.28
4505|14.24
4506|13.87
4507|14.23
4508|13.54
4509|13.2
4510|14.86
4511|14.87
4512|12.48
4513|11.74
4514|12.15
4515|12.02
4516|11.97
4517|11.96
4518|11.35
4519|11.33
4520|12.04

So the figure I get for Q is -2.0 Angstrom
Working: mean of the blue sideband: 8.46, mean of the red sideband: 10.3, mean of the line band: 9.66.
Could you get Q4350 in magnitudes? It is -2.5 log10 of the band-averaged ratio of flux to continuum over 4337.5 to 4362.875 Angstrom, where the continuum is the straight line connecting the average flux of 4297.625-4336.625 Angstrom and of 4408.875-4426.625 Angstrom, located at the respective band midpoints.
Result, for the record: -0.04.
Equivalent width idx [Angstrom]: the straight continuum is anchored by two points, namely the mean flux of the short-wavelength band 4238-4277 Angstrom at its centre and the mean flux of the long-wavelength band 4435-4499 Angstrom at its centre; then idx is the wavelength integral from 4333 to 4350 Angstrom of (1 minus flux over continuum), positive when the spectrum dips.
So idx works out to 0.8 Angstrom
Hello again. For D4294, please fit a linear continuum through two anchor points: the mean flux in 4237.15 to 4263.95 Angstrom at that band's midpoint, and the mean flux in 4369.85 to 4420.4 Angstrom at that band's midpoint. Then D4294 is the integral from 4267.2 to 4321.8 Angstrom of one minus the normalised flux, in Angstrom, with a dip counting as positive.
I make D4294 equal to 5.0 Angstrom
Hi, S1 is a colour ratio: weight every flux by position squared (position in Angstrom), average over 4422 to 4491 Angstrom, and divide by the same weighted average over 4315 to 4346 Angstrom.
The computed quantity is 1.23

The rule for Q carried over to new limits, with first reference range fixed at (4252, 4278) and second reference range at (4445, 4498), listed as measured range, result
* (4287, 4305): 3.4 Angstrom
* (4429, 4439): -0.1 Angstrom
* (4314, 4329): 0.3 Angstrom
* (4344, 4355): 0.5 Angstrom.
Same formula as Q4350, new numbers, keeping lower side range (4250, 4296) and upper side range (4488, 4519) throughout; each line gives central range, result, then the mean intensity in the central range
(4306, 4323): 0.09 mag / 9.21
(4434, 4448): 0.00 mag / 11.7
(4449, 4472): 0.05 mag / 11.4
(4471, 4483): 0.01 mag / 12.1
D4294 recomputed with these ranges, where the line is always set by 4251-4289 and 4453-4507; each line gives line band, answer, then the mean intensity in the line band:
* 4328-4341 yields 0.4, 9.99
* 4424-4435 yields 0.4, 11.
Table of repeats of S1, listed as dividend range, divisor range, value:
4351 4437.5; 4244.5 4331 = 1.21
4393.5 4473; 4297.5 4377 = 1.21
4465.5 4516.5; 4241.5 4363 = 1.45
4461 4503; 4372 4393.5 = 1.30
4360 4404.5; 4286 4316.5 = 1.30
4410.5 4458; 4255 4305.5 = 1.32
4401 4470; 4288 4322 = 1.40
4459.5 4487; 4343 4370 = 1.20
